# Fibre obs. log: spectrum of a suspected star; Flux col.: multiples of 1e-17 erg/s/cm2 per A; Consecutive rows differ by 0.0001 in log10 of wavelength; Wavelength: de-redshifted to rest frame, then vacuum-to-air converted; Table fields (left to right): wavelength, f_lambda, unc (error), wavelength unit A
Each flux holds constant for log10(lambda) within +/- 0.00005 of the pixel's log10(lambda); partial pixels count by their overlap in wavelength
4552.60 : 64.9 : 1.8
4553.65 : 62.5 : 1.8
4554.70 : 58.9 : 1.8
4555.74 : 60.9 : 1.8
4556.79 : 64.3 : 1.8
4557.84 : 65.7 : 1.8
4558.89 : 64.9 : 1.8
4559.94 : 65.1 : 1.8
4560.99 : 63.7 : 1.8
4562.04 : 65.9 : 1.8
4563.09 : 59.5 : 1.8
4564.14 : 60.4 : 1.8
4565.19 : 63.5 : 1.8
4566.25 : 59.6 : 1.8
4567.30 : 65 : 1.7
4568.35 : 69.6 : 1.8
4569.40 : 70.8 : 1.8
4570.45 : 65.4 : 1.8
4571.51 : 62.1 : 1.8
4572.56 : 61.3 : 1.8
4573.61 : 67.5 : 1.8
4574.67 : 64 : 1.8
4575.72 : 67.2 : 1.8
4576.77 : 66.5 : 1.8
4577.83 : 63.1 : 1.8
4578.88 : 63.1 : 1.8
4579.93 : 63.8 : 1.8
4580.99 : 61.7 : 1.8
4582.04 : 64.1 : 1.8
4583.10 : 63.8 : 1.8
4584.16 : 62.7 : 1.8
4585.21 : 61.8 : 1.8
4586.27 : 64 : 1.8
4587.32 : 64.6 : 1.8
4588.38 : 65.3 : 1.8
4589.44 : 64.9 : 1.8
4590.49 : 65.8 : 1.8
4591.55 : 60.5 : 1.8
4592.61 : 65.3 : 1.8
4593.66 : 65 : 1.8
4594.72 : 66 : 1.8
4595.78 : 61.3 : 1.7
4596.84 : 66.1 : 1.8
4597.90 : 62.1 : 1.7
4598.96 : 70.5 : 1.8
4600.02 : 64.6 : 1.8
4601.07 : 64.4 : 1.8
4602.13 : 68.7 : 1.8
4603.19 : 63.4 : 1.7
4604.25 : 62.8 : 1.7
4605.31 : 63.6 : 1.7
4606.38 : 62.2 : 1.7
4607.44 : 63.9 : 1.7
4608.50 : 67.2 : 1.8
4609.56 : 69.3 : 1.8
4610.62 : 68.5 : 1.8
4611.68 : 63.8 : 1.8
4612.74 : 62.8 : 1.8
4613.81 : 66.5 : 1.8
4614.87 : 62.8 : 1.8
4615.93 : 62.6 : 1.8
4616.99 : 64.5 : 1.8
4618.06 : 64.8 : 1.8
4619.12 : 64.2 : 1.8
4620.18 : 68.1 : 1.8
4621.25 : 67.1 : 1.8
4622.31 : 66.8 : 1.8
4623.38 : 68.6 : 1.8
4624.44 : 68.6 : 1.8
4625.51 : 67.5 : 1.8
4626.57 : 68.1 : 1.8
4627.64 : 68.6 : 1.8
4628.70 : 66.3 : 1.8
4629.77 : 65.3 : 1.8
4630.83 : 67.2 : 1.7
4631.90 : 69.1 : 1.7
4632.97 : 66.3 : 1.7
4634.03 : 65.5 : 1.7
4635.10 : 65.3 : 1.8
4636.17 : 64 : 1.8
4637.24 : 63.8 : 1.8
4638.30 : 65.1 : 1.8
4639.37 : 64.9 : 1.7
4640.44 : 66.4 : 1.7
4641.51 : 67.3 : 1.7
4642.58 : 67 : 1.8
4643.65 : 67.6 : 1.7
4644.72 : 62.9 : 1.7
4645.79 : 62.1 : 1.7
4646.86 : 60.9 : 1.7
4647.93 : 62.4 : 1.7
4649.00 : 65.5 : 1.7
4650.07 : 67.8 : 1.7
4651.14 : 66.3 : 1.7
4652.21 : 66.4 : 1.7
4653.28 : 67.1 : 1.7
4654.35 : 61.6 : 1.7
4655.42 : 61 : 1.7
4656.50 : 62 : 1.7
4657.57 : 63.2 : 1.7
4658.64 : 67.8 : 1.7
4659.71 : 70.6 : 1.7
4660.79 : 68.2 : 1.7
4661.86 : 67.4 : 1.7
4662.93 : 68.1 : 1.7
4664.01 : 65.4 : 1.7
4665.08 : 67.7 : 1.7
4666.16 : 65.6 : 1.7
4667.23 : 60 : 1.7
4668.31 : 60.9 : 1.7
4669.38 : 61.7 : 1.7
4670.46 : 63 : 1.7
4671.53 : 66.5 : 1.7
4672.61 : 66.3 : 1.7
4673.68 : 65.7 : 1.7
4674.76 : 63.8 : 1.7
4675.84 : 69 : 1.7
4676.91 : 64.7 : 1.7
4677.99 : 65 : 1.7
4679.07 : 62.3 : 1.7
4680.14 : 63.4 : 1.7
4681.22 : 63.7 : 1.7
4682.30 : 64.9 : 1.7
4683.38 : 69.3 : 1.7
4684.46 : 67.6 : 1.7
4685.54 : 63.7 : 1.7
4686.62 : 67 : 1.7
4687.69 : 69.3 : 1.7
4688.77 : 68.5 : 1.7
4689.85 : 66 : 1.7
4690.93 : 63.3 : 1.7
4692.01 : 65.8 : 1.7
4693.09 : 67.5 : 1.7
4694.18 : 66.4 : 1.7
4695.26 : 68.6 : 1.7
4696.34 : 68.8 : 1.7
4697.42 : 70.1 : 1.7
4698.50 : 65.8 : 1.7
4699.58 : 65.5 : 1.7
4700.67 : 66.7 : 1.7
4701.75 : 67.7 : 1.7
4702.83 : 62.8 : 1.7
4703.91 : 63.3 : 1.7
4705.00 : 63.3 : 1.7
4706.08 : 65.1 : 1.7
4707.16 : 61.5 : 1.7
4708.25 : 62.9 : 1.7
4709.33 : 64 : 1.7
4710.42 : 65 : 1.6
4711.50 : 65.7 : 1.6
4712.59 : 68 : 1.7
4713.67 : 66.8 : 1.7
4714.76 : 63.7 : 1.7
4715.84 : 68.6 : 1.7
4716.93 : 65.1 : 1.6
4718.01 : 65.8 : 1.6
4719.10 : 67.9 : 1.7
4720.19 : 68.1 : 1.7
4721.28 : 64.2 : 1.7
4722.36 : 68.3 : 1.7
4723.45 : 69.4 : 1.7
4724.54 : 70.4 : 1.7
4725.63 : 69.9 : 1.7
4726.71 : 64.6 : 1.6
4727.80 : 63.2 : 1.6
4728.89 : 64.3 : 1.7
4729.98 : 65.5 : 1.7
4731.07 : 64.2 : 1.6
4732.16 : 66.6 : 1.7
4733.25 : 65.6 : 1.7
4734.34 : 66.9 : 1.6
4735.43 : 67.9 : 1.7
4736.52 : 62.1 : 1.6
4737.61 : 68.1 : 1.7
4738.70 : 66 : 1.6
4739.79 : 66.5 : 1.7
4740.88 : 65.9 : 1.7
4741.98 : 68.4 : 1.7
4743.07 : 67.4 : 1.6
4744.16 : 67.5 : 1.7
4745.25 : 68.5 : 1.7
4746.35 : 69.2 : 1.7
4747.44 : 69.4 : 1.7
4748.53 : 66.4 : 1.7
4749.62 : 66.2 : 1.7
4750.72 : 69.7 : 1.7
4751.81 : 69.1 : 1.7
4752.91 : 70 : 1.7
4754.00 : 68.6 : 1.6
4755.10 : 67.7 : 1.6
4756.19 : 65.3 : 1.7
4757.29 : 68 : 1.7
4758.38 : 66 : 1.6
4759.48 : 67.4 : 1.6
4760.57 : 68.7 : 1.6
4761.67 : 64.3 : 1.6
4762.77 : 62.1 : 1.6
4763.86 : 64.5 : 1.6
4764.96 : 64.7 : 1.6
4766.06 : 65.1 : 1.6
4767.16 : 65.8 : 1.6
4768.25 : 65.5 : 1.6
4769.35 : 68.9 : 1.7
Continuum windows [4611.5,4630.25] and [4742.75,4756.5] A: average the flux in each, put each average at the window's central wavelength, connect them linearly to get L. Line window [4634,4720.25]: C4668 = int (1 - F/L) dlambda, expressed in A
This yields 1.9 A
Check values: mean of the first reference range 66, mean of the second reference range 68.2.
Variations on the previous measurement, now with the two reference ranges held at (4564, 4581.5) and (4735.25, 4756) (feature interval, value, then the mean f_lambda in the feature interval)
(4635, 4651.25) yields 0.2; 64.9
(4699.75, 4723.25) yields 0.5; 65.5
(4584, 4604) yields 0.1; 64.6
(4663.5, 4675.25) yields 0.3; 64.2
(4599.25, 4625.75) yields -0.1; 65.5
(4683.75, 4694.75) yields 0.0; 66.5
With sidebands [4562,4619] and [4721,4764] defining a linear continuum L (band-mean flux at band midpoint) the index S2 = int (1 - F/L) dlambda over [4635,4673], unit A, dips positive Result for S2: 0.3 A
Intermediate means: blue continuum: 64.4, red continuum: 66.9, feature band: 65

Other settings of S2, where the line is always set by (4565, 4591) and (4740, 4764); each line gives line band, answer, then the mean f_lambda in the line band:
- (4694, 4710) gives 0.2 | 65.5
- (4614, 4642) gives -0.4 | 66.1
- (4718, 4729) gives 0.0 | 67.1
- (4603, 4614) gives 0.0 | 64.9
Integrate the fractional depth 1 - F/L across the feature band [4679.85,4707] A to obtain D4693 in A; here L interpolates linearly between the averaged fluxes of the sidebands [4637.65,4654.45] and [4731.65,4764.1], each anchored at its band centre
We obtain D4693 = 0.0 A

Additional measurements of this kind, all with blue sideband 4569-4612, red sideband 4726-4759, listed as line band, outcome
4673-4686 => 0.1 A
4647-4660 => 0.1 A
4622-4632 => -0.4 A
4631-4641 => -0.1 A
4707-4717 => 0.2 A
